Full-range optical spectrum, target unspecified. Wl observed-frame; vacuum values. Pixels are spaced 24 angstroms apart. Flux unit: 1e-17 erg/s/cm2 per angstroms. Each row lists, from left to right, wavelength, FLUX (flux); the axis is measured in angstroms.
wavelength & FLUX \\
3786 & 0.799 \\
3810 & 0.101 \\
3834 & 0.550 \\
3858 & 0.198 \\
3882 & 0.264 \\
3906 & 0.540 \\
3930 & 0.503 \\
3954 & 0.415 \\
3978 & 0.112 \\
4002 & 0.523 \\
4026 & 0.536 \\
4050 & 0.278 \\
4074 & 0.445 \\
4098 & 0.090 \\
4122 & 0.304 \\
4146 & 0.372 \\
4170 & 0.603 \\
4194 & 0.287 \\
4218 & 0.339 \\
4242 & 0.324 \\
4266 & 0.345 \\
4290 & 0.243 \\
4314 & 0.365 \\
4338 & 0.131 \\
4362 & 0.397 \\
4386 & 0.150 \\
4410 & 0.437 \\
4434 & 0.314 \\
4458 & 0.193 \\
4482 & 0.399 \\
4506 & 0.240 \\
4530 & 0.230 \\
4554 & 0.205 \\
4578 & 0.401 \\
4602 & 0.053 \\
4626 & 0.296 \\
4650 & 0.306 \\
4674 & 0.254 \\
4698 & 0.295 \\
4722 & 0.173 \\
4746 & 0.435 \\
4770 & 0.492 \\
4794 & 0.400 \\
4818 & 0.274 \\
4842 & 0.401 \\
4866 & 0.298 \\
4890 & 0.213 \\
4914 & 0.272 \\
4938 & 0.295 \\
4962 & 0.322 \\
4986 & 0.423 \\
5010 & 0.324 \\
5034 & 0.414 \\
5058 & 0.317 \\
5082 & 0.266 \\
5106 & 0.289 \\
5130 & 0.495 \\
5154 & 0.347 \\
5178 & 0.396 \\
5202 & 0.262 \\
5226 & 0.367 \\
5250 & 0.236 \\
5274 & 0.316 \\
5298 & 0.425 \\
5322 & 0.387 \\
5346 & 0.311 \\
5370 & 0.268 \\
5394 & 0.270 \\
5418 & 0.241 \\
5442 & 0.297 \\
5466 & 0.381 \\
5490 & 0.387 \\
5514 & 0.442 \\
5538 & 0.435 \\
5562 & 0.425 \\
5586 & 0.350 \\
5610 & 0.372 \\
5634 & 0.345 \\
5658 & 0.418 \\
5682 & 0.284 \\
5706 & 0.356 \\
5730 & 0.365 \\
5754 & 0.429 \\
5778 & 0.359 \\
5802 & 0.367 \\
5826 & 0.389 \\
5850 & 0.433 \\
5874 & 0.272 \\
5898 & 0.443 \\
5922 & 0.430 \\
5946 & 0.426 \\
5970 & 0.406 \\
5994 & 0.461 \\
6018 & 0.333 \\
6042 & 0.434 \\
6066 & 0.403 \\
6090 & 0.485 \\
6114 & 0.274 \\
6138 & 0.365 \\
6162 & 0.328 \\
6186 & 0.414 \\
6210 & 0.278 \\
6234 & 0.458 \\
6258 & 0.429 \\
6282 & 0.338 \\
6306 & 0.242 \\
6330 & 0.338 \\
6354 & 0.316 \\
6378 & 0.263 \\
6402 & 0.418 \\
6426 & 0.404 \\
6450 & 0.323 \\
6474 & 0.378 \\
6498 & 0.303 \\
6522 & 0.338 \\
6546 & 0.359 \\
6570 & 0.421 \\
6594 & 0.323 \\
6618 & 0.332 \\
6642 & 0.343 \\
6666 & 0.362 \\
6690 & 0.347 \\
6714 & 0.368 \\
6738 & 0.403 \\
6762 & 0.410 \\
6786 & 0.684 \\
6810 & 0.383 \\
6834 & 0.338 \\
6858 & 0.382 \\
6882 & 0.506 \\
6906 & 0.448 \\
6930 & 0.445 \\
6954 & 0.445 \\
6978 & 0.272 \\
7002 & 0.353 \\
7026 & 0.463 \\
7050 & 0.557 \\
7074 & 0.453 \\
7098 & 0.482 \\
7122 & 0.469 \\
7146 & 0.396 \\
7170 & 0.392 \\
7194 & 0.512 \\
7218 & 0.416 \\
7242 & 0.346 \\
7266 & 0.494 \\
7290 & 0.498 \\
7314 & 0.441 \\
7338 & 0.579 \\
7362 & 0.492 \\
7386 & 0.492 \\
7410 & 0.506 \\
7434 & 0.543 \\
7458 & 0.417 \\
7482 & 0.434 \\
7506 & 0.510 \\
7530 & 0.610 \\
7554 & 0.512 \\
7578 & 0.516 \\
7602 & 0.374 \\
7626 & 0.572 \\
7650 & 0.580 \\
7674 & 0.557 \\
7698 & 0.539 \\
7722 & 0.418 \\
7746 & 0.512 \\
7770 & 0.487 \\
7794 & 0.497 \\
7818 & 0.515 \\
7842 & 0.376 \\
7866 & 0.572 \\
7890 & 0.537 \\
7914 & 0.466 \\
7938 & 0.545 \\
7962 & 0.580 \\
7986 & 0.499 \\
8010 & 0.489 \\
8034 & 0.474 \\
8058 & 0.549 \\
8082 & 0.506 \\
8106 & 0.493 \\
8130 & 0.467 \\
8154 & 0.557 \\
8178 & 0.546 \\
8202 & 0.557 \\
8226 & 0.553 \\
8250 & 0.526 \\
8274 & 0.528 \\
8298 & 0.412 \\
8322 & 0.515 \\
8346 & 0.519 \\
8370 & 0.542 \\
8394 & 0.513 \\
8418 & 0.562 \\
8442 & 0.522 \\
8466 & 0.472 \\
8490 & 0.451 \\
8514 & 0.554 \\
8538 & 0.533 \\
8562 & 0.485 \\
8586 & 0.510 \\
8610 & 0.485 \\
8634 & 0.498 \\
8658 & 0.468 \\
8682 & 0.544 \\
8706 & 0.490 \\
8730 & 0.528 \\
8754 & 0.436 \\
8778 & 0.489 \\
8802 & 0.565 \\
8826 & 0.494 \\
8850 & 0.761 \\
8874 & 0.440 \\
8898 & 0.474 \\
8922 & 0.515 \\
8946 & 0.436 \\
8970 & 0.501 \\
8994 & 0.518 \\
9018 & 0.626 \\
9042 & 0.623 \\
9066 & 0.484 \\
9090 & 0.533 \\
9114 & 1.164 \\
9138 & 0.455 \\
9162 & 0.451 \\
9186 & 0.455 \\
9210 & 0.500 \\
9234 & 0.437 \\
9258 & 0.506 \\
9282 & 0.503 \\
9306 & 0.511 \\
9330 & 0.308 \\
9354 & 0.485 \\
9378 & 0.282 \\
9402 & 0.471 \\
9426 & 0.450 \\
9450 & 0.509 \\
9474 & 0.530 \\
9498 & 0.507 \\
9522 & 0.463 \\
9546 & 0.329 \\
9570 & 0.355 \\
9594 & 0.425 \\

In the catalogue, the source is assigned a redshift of 0.820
